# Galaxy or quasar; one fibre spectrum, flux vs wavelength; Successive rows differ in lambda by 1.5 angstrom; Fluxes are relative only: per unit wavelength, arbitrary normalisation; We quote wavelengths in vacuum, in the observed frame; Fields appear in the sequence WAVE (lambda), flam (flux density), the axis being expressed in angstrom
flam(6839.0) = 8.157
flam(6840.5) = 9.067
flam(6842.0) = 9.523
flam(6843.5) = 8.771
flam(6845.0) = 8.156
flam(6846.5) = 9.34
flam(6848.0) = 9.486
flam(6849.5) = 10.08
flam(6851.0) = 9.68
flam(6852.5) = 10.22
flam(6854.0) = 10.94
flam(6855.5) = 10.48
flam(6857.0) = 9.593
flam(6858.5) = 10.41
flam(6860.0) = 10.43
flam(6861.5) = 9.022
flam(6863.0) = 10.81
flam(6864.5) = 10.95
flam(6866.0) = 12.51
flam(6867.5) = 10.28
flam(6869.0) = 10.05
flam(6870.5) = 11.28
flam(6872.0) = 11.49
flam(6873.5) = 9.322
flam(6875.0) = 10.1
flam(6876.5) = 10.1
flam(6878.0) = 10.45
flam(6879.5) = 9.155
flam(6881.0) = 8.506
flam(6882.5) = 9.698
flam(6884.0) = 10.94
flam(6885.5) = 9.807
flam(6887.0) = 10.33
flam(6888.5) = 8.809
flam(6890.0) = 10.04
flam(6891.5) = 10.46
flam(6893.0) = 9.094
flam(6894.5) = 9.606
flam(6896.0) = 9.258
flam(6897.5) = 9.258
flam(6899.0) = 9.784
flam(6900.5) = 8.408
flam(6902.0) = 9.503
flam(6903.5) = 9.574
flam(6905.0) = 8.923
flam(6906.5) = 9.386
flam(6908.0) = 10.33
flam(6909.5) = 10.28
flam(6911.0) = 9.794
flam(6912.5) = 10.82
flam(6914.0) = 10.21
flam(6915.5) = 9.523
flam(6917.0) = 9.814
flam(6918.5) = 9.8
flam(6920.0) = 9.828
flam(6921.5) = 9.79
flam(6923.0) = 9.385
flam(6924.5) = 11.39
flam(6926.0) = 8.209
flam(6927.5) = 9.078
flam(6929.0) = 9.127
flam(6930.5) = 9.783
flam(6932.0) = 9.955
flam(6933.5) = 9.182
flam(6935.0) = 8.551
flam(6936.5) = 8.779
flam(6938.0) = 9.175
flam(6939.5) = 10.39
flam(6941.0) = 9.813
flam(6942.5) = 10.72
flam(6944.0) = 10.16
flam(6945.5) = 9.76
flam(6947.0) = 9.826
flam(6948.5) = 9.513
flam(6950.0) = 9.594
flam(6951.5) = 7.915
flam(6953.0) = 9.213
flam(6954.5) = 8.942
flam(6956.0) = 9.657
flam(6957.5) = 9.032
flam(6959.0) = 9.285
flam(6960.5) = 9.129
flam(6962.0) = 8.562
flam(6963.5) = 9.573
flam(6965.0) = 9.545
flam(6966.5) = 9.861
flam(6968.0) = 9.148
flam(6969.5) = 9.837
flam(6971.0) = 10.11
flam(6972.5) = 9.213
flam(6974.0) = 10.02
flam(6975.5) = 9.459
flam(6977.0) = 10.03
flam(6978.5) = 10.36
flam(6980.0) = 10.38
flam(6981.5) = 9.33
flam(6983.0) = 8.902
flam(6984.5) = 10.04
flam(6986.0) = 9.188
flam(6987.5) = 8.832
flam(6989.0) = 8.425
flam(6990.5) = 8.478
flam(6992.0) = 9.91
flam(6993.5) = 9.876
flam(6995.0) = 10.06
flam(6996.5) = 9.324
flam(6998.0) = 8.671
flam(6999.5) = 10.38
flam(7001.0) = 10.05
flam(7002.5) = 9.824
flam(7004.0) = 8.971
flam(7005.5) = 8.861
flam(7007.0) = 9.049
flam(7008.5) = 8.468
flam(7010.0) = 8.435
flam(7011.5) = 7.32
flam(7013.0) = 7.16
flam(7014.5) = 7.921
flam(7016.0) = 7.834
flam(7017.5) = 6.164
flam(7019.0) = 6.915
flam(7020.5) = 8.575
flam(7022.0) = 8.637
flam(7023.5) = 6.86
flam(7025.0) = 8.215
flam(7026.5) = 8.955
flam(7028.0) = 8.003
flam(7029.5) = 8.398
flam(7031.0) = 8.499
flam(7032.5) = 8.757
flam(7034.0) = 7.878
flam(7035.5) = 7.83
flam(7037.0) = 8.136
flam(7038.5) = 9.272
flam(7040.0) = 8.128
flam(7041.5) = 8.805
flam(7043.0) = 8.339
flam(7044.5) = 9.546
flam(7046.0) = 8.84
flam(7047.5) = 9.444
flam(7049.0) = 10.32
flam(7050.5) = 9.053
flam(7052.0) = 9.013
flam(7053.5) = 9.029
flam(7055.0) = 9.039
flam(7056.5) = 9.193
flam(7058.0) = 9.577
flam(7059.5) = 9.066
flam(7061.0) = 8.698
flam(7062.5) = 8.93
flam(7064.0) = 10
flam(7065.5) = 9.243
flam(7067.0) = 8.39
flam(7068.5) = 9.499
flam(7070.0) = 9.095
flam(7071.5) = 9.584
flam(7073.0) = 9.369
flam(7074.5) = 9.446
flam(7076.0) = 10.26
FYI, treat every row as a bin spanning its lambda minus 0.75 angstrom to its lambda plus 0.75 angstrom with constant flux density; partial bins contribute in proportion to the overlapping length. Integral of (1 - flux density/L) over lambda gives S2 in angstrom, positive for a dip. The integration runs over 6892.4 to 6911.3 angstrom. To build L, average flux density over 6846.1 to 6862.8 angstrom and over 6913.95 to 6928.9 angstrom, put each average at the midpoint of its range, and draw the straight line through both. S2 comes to 0.55 angstrom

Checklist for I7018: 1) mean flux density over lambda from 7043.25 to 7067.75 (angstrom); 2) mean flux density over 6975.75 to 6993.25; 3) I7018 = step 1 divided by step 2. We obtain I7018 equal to 0.97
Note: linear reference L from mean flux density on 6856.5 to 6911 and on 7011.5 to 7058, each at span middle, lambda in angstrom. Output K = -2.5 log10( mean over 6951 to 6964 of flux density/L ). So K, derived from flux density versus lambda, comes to 0.019 mag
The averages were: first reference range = 9.94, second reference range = 8.43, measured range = 9.05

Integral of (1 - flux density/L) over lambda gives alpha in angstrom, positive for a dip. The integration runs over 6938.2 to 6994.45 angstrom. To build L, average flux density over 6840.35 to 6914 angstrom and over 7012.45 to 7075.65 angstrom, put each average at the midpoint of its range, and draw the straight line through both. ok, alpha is -1.7 angstrom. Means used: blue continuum 9.89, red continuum 8.67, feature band 9.51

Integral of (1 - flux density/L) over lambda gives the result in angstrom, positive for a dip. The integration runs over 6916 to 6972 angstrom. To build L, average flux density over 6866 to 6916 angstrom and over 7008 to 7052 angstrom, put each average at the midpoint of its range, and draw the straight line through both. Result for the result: -1.3 angstrom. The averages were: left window 9.88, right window 8.31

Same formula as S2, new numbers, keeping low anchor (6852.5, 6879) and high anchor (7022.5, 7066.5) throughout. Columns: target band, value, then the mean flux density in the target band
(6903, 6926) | 0.3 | 9.87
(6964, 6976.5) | -0.2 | 9.66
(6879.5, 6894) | 0.8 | 9.71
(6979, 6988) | -0.1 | 9.49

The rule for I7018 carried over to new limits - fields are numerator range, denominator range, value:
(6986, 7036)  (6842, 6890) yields 0.85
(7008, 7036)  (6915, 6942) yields 0.83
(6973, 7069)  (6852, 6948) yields 0.90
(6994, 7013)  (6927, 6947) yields 0.94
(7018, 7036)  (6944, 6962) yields 0.87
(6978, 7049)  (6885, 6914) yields 0.90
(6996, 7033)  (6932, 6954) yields 0.89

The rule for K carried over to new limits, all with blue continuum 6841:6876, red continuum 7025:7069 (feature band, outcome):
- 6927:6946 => 0.00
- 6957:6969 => 0.02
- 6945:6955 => 0.03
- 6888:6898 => 0.04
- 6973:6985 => -0.05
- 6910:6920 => -0.03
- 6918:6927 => 0.00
